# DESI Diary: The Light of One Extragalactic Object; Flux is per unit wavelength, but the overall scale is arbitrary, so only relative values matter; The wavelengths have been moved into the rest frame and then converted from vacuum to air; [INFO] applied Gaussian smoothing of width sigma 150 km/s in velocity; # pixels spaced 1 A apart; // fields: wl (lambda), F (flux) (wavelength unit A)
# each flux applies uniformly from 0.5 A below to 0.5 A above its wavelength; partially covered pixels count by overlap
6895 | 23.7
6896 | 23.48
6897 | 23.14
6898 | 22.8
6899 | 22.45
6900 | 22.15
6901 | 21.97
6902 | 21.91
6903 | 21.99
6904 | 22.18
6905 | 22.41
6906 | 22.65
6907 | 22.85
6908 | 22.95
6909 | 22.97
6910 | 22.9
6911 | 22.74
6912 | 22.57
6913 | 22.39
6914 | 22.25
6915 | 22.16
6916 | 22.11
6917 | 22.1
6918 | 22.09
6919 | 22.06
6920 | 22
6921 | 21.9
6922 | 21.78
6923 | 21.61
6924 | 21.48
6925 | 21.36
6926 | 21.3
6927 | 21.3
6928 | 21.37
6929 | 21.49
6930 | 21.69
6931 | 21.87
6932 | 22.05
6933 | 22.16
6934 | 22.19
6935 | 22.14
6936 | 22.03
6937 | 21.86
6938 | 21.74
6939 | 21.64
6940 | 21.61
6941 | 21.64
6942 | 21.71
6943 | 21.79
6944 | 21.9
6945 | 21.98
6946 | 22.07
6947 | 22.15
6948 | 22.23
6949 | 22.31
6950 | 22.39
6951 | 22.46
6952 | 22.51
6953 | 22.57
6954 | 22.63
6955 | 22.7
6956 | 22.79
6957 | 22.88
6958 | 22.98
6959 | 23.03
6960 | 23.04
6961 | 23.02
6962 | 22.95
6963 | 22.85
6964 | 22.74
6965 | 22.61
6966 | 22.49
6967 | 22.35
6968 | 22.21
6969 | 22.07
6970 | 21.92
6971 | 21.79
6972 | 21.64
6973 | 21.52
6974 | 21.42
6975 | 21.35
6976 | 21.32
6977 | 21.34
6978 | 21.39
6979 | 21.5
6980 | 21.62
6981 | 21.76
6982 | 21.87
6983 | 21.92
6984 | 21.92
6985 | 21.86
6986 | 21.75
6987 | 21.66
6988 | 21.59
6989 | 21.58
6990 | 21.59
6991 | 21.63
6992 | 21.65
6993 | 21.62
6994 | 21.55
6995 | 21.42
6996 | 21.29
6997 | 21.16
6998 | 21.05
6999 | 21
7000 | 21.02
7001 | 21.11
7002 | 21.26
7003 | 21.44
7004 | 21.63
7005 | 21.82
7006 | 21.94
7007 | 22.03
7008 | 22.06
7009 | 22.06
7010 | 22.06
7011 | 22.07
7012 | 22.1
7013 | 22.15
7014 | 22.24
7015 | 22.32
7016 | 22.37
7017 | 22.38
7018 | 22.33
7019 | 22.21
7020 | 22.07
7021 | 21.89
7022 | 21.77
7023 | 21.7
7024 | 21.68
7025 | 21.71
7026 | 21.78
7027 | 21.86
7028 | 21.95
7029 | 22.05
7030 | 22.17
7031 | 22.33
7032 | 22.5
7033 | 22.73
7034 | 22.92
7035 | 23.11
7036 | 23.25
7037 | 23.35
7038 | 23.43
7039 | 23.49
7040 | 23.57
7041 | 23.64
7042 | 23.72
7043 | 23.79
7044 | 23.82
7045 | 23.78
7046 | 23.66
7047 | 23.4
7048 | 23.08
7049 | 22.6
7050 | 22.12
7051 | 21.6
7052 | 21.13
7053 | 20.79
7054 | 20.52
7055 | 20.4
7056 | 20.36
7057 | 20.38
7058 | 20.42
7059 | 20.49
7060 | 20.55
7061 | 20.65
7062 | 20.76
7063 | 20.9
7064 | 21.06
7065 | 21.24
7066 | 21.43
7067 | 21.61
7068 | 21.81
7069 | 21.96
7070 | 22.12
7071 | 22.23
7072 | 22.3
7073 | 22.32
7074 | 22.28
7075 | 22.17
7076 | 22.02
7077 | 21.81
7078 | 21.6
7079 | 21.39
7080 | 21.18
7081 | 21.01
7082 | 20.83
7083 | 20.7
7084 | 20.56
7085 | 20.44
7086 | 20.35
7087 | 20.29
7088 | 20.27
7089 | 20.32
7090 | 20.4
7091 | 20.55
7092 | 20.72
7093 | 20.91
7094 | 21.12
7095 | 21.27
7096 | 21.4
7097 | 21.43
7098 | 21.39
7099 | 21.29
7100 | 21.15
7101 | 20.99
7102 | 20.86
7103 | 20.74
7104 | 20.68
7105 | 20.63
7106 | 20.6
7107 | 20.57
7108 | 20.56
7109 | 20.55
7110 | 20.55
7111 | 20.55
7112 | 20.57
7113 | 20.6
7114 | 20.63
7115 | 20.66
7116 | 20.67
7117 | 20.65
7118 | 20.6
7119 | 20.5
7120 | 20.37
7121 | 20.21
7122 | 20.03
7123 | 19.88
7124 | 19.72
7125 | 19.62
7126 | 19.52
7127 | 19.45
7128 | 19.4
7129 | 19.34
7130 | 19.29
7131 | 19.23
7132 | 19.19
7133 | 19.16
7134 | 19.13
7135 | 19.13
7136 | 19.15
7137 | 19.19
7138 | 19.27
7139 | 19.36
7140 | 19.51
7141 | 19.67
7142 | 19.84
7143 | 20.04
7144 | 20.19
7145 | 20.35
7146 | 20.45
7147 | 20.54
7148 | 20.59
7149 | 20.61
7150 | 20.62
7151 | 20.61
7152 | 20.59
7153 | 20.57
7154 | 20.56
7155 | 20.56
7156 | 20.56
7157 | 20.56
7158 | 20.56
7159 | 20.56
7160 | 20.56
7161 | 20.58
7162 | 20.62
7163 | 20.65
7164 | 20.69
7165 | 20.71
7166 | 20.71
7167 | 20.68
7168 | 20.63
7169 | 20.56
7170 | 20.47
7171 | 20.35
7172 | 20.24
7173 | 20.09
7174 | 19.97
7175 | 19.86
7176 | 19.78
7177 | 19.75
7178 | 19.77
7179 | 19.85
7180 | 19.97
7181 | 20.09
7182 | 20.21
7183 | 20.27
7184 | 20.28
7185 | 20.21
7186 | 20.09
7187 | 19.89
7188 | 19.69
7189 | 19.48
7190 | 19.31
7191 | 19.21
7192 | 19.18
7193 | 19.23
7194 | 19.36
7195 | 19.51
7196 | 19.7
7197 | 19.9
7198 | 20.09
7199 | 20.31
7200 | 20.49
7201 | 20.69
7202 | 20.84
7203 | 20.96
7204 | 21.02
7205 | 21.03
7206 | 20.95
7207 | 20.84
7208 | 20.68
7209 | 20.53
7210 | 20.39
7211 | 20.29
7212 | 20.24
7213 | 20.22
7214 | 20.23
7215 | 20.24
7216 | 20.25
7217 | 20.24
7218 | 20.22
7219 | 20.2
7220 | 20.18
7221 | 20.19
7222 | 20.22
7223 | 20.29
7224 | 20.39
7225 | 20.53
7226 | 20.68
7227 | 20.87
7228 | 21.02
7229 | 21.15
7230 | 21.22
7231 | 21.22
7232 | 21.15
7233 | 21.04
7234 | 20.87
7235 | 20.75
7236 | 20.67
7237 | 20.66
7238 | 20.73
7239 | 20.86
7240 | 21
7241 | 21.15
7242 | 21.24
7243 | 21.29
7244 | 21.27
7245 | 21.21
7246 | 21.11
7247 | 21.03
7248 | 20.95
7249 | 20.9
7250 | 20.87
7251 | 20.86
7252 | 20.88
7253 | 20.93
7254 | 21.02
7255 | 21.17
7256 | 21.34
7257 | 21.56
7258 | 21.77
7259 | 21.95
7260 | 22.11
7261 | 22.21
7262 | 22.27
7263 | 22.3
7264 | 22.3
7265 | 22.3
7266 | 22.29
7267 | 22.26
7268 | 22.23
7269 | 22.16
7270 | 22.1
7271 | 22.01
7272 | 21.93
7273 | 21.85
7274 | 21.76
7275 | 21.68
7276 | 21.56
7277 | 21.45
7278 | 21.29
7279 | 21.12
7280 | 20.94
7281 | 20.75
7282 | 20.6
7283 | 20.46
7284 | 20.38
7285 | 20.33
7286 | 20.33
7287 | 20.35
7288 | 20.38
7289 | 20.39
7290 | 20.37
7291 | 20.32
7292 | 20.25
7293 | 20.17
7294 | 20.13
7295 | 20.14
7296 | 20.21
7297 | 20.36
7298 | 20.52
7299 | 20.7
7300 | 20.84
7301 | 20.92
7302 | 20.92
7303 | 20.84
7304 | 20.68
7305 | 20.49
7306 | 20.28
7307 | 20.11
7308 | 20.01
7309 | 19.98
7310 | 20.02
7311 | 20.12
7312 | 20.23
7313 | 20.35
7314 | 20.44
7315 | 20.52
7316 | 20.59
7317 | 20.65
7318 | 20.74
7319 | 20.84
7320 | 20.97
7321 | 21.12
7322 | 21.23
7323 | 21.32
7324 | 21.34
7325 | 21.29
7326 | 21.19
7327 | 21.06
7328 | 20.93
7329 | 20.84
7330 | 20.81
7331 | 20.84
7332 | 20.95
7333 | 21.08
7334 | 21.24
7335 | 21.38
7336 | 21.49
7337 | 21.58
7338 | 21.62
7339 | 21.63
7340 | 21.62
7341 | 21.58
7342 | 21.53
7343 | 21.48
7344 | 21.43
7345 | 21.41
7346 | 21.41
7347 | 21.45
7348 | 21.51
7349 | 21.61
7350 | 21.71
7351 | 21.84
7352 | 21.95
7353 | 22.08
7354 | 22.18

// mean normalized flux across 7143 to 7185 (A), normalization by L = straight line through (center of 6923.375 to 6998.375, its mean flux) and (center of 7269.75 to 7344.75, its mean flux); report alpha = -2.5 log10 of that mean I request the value 0.05 mag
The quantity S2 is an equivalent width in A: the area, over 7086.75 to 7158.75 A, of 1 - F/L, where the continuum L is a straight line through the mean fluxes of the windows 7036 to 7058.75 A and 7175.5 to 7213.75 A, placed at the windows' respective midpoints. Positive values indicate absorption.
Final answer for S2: 3.2 A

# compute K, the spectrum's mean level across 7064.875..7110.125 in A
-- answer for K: 21.1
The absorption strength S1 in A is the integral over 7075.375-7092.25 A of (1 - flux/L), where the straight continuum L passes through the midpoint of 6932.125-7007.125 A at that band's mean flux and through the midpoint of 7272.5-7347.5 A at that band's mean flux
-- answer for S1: 0.6 A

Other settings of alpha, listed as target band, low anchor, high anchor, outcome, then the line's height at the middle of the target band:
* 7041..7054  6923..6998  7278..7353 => -0.05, 21.7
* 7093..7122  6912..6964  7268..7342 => 0.04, 21.6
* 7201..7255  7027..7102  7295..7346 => 0.02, 21.2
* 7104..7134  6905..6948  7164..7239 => 0.04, 20.8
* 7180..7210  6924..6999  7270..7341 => 0.06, 21.2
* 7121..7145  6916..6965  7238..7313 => 0.10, 21.5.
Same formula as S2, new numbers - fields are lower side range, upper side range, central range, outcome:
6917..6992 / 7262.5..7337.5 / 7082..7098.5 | 0.6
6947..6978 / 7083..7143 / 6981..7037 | -0.6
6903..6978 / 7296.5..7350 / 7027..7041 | -0.6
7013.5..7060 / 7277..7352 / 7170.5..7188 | 1.2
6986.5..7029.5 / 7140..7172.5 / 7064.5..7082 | -0.5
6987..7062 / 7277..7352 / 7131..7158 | 1.9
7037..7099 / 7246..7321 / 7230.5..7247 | 0.1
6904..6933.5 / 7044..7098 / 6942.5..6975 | -0.7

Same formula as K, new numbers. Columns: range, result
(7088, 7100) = 21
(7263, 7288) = 21.4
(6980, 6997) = 21.6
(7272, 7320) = 20.6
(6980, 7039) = 22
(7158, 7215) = 20.2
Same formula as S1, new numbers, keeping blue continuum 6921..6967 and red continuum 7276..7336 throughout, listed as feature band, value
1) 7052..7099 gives 1.1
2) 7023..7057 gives -1.1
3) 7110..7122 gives 0.5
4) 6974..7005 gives 0.7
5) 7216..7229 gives 0.4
